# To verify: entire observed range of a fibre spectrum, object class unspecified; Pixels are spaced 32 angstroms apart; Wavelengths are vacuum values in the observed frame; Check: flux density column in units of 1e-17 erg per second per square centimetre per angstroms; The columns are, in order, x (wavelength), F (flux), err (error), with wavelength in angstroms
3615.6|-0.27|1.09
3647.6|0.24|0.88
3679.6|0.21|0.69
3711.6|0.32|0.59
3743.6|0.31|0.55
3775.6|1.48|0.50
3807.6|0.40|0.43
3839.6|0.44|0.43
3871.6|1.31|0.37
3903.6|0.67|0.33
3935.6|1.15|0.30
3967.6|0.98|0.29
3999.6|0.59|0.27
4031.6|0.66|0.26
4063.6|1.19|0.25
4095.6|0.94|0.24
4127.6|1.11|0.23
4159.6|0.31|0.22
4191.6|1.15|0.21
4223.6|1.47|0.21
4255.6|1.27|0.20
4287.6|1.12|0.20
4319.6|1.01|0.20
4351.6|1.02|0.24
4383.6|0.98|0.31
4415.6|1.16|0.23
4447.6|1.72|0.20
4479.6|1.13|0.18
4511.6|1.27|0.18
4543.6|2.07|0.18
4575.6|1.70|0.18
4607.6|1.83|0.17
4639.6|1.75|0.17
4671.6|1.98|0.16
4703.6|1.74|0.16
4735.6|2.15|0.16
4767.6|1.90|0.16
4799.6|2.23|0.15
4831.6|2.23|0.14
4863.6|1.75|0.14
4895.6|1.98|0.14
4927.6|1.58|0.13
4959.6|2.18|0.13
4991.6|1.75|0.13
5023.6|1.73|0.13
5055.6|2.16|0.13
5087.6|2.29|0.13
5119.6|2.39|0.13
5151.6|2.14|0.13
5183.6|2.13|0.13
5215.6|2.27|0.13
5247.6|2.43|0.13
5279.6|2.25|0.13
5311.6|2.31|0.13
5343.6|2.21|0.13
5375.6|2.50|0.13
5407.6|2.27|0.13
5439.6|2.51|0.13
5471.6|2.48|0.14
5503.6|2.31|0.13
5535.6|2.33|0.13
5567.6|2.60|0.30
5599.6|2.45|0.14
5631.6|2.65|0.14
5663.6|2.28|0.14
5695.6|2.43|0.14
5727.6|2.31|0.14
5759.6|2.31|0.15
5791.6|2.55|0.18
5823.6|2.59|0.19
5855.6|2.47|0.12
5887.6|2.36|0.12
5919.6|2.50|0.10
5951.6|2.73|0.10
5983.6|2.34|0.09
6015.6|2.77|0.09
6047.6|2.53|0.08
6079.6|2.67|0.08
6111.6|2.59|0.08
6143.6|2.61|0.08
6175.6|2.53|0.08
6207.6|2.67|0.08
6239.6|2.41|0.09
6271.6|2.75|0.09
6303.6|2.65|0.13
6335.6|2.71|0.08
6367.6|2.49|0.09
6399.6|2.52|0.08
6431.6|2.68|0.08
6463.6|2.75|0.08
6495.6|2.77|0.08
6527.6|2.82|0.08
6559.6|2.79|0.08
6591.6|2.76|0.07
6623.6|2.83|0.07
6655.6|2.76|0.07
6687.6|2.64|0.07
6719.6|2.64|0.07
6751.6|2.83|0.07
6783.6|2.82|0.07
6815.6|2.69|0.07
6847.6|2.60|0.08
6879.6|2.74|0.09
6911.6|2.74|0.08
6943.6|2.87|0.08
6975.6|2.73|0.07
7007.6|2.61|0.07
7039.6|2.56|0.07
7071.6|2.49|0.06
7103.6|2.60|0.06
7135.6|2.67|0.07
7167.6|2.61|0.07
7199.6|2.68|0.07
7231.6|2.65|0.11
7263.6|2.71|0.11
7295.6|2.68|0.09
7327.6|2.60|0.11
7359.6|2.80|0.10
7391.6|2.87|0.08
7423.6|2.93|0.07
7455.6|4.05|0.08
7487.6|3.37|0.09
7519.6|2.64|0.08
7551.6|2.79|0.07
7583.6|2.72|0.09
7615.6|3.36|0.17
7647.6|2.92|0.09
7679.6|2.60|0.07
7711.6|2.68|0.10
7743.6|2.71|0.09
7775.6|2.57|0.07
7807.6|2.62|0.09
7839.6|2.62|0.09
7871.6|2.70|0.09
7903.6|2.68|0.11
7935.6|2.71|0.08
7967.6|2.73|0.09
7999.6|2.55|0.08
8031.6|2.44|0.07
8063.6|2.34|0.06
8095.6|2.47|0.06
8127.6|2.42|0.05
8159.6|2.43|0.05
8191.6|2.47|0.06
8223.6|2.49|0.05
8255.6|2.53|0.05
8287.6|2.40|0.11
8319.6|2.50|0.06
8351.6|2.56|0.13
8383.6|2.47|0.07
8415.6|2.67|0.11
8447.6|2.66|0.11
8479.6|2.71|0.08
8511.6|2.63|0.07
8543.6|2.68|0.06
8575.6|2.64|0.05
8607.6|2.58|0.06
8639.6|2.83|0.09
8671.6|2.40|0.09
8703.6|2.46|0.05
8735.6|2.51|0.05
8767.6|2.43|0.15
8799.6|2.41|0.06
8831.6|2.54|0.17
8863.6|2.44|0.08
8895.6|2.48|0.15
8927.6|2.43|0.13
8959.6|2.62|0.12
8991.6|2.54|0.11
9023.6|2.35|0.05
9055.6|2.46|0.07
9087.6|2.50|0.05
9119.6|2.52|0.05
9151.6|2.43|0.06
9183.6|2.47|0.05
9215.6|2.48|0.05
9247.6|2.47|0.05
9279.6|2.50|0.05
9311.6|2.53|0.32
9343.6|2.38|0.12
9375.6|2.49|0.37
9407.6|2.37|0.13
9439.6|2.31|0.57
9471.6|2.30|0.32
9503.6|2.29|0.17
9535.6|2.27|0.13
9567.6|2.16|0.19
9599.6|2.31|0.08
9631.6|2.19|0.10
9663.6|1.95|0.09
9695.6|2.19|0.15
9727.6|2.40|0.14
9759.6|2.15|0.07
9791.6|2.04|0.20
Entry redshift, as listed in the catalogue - 0.14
